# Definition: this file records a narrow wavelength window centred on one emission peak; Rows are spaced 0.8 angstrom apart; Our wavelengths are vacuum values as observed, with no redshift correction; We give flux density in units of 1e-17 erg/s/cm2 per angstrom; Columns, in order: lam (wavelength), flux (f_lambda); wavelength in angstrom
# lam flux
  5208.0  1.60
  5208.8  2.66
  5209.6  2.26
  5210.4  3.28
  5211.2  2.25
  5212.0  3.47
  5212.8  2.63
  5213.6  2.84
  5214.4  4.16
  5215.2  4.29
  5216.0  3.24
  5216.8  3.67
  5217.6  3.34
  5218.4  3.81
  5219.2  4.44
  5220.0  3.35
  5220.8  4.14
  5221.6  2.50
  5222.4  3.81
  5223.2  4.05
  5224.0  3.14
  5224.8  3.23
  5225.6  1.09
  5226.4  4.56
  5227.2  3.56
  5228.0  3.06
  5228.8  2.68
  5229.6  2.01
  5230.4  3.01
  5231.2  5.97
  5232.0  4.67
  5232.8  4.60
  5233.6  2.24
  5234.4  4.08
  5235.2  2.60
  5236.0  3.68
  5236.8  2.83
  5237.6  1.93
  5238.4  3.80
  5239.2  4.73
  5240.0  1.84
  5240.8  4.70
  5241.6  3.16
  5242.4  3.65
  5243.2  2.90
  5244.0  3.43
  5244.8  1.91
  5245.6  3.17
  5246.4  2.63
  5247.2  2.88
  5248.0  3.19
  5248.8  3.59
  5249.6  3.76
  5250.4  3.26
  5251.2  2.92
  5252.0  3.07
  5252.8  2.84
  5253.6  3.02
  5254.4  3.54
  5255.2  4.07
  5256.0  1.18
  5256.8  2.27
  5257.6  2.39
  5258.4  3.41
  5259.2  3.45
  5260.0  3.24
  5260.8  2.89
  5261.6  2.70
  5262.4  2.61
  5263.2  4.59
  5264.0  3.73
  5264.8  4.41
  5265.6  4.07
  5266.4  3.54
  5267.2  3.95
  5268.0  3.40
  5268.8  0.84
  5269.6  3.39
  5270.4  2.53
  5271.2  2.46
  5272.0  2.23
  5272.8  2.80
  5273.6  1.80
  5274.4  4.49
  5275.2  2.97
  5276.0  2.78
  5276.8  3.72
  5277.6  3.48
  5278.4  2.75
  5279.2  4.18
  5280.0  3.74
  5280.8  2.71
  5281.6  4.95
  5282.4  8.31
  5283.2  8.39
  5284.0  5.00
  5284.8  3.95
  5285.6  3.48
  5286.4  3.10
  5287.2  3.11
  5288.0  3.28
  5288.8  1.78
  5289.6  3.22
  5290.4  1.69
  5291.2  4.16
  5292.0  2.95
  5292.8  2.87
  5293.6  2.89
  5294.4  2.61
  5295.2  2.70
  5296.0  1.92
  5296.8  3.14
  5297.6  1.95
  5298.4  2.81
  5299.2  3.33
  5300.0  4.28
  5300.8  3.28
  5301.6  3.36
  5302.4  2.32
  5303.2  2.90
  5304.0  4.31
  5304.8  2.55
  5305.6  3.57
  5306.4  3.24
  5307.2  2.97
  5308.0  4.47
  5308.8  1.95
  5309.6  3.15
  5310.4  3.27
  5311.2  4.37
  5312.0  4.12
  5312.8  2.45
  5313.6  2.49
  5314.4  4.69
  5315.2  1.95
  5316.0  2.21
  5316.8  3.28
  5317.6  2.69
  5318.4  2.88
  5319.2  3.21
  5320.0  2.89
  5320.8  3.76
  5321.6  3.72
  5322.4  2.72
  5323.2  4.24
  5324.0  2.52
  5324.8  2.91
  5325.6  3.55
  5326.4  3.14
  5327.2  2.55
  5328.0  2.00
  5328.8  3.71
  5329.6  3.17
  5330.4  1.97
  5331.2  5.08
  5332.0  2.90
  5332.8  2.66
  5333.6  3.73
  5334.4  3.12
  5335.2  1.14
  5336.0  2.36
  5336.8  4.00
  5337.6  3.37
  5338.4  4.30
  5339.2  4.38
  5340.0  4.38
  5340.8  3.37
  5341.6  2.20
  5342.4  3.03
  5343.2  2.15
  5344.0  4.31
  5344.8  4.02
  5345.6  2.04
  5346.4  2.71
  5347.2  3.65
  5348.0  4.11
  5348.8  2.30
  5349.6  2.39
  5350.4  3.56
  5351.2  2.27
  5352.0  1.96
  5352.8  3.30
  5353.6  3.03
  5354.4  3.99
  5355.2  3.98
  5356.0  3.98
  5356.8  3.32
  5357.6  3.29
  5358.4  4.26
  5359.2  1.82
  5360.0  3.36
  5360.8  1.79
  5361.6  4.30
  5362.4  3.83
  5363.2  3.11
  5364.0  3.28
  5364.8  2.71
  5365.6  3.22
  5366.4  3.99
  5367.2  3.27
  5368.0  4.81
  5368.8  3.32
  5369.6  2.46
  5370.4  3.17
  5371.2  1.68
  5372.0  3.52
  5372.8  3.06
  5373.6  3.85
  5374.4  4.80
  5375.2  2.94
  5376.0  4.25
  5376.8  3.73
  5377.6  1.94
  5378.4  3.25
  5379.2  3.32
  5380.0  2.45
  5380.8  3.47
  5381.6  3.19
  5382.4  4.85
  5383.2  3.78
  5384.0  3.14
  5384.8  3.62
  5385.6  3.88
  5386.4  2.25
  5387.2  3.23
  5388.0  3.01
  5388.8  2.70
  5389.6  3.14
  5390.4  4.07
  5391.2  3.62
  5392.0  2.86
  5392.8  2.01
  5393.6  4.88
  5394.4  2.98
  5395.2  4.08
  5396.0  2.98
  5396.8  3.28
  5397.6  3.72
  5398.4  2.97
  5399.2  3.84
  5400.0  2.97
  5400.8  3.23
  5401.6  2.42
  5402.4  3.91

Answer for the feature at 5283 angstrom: [O III]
